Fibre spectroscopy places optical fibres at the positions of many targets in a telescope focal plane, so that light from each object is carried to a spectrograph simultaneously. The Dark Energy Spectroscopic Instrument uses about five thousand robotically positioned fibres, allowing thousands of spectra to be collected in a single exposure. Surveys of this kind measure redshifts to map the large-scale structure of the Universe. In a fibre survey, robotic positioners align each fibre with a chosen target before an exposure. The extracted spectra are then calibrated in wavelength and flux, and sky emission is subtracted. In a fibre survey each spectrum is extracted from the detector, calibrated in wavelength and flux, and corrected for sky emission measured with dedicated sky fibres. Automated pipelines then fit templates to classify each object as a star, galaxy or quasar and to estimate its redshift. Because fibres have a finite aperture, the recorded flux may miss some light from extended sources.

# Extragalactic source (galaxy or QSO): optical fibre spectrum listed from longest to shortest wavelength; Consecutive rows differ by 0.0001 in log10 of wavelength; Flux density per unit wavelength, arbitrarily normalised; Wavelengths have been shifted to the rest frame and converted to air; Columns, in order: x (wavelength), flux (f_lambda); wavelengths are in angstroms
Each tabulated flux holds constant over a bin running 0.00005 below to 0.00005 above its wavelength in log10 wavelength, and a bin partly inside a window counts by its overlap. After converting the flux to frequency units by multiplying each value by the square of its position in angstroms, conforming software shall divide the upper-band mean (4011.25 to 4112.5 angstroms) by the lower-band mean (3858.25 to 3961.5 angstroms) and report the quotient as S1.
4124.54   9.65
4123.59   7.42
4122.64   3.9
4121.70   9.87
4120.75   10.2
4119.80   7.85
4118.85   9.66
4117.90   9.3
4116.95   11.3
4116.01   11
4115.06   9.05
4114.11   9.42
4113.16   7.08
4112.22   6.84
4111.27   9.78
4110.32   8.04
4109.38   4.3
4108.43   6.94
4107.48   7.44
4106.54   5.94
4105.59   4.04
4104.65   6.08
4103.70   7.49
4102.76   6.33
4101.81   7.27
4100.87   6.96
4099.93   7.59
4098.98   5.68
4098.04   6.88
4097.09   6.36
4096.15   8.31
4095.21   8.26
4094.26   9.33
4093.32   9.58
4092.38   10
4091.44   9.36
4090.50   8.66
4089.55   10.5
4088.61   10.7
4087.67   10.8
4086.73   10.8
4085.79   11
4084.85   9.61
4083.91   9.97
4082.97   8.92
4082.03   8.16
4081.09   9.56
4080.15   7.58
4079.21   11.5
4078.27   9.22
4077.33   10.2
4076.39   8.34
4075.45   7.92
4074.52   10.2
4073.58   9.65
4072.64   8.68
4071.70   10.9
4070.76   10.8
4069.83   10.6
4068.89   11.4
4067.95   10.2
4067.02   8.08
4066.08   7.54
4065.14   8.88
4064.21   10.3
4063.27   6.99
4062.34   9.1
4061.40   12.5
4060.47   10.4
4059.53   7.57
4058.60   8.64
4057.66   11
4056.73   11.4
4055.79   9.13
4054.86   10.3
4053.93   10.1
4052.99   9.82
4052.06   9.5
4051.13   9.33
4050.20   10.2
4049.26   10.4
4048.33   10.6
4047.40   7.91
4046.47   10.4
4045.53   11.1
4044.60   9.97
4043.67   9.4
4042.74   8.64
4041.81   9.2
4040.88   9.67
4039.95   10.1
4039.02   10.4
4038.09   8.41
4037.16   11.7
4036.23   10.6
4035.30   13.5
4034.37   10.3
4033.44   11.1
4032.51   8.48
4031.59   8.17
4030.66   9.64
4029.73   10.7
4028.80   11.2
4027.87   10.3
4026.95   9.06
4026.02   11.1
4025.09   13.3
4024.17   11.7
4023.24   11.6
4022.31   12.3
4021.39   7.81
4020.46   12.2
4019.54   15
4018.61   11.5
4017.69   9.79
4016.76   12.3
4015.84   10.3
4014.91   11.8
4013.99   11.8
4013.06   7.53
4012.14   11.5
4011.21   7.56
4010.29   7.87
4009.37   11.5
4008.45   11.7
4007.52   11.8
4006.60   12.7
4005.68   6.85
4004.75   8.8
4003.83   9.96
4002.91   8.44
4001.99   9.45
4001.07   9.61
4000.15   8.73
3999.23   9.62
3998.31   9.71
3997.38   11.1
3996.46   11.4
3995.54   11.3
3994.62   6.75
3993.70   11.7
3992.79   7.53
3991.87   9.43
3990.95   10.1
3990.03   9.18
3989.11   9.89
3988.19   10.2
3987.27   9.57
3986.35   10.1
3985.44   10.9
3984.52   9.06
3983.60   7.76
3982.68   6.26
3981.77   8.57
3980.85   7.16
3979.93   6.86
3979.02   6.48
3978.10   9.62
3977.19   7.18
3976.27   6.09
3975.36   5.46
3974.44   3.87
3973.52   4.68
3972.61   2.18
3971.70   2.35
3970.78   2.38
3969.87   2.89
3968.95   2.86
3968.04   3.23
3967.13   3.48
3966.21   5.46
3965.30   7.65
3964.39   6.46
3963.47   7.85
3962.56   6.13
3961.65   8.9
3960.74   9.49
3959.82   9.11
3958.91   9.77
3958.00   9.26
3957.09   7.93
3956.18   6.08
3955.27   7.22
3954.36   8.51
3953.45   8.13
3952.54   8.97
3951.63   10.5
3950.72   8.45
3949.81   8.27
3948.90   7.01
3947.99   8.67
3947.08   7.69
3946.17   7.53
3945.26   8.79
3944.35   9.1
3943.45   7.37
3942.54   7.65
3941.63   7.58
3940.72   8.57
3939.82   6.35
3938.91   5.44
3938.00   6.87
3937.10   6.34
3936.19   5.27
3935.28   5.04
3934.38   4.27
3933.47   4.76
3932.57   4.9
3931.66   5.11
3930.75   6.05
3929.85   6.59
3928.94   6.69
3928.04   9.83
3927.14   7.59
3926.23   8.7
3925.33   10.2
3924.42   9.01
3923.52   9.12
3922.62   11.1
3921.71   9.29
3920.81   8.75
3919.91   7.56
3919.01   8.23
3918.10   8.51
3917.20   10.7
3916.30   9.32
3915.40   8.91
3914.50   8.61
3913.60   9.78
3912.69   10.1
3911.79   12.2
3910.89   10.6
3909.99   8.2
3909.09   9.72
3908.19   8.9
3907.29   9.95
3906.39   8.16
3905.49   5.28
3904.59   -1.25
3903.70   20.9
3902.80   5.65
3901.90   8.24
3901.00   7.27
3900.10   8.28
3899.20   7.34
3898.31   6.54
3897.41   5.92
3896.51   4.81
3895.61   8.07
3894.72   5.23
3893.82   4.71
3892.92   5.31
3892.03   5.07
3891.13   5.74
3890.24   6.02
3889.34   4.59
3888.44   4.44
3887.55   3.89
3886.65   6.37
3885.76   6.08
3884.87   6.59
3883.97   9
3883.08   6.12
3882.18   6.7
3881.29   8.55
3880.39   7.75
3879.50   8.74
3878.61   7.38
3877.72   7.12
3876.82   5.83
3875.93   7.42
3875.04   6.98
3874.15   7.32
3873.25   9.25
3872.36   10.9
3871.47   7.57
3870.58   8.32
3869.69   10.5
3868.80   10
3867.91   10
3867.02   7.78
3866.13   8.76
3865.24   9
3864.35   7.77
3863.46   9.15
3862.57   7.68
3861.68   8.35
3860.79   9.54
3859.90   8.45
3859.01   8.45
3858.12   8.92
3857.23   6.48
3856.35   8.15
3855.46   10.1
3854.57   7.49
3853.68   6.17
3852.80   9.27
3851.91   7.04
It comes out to 1.3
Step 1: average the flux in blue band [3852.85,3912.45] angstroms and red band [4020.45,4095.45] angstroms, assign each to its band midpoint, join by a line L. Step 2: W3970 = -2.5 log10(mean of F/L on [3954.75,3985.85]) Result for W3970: 0.331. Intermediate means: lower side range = 7.69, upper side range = 9.92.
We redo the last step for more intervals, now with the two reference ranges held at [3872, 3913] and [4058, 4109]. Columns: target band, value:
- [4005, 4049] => -0.24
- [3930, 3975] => 0.18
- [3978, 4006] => -0.13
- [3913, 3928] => -0.20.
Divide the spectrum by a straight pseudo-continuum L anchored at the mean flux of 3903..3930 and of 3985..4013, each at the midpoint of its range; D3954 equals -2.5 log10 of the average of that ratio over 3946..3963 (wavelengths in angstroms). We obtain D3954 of 0.13 mag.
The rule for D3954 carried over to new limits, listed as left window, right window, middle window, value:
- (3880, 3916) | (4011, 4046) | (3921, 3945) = 0.13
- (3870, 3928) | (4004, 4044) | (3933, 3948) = 0.26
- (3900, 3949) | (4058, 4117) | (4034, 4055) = -0.18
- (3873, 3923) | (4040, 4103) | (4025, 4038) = -0.17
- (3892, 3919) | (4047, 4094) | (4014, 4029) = -0.23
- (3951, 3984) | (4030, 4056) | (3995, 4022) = -0.22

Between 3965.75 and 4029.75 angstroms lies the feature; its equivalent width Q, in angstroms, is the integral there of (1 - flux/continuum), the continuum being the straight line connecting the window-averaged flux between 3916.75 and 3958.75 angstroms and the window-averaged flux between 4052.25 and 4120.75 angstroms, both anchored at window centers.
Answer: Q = -4.7 angstroms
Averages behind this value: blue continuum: 7.74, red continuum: 8.91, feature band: 8.86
